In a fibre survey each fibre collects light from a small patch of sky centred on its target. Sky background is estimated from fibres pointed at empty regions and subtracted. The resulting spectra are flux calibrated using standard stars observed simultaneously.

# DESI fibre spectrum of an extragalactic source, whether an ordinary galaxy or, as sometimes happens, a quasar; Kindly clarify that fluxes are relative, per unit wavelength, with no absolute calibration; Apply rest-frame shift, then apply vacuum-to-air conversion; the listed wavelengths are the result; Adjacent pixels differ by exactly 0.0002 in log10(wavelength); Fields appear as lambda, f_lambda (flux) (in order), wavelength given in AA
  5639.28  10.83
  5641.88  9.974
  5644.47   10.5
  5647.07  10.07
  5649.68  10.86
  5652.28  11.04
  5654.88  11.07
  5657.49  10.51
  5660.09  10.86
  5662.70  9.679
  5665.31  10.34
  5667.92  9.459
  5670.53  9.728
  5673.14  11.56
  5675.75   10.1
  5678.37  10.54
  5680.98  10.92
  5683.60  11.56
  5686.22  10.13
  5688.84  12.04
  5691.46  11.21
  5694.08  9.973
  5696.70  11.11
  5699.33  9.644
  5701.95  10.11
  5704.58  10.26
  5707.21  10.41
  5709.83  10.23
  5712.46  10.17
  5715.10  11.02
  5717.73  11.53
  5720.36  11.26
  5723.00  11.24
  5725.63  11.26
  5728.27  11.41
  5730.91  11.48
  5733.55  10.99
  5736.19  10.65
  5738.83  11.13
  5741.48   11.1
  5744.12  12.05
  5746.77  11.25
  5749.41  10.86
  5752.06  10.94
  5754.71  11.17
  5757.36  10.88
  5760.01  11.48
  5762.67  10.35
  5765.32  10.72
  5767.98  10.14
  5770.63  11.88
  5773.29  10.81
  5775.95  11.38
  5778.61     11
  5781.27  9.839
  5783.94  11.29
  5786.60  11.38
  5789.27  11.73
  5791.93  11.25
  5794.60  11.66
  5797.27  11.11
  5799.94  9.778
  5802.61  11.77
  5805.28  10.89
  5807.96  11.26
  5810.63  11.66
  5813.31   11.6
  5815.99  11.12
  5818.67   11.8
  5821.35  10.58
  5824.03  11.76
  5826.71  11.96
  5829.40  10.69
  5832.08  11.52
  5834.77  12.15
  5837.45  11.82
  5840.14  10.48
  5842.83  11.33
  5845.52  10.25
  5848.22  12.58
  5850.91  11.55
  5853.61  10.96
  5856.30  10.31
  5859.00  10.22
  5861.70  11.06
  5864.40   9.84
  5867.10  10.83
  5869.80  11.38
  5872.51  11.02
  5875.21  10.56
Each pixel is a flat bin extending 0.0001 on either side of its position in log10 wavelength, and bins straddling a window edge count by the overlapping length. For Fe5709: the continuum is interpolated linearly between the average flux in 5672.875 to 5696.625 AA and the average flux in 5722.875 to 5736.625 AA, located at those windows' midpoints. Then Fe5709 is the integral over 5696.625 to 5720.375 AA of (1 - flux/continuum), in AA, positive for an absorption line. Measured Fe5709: 1.16 AA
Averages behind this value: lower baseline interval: 10.9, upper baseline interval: 11.2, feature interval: 10.5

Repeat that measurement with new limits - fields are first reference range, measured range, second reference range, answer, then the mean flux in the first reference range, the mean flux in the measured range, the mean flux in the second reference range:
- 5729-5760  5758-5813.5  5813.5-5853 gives 0.9 AA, 11.2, 11.1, 11.4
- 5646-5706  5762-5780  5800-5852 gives 0.3 AA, 10.6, 10.9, 11.4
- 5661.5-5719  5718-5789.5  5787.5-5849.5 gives -1.1 AA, 10.5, 11.1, 11.3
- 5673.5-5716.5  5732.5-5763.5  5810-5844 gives -0.4 AA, 10.6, 11.1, 11.4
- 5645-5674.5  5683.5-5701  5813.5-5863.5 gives -0.2 AA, 10.5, 10.7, 11.2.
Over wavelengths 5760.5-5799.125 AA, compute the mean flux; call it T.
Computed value 11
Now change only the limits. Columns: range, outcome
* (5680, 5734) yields 10.9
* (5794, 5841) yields 11.3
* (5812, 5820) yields 11.5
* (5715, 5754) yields 11.2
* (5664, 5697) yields 10.7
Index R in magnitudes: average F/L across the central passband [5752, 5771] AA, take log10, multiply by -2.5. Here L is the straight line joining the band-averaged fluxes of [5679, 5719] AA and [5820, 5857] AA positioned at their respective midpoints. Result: 0.01 mag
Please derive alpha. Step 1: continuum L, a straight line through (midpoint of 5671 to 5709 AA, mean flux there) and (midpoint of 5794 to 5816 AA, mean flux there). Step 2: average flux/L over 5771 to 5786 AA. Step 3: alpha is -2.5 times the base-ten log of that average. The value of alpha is 0.01 mag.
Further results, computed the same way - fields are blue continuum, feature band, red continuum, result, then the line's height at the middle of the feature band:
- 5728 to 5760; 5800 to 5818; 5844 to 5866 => -0.03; 11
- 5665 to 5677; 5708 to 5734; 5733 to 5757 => -0.02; 10.8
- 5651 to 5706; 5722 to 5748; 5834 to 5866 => -0.05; 10.7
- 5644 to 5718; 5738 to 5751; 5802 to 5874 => -0.05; 10.8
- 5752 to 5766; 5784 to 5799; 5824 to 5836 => -0.01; 11.2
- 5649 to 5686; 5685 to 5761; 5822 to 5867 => -0.02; 10.7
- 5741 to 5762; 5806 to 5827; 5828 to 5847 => -0.02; 11.2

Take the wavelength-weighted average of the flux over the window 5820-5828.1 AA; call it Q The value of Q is 11.4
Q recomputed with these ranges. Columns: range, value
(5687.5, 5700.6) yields 10.8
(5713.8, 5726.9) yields 11.3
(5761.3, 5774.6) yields 10.8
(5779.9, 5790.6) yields 11.1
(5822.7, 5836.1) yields 11.6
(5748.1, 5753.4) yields 10.9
